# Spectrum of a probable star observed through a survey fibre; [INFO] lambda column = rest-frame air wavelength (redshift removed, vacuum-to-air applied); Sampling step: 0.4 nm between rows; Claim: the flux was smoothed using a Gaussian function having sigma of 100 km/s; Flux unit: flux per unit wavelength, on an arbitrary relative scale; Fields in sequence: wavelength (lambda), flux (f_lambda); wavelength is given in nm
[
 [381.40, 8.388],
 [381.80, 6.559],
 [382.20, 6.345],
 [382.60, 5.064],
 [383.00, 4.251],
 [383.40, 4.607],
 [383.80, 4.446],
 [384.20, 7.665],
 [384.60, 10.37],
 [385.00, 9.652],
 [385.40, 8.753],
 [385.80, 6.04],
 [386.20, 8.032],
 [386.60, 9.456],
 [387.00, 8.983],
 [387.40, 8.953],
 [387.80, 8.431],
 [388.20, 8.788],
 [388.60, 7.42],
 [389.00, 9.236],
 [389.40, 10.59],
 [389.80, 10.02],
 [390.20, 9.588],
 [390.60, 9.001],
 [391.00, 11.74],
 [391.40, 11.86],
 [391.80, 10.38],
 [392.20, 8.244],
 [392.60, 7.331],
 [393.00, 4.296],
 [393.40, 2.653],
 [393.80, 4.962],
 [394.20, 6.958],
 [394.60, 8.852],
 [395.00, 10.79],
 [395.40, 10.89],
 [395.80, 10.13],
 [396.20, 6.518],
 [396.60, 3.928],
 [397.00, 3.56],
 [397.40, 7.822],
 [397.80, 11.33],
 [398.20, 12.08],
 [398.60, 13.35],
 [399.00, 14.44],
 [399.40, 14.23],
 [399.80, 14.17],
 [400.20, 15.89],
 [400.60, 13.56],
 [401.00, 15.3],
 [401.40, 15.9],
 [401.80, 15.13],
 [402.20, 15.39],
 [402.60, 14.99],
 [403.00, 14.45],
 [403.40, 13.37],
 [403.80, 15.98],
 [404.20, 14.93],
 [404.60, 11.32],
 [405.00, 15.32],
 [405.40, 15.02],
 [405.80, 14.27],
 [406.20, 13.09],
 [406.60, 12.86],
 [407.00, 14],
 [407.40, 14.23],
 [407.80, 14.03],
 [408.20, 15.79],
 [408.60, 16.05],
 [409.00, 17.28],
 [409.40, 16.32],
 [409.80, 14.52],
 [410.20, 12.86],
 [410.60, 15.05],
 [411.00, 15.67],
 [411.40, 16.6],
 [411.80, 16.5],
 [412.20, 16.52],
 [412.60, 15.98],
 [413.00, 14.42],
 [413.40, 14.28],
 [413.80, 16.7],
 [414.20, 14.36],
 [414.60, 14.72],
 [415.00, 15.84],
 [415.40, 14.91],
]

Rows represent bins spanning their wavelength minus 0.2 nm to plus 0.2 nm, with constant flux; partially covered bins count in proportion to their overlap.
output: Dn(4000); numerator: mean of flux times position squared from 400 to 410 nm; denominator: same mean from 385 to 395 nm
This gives 1.9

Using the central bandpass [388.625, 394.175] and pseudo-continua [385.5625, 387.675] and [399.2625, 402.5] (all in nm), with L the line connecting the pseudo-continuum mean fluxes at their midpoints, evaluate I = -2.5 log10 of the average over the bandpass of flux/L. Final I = 0.23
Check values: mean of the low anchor 8.31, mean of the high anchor 15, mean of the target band 8.37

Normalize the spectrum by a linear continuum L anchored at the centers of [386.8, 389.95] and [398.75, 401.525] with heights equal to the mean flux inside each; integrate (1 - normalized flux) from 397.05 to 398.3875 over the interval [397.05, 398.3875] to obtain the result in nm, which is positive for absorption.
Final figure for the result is 0.39 nm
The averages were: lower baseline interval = 9.04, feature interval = 9.63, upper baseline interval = 14.7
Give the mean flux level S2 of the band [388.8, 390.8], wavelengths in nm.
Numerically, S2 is 9.69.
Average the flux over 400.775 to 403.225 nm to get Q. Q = 15.2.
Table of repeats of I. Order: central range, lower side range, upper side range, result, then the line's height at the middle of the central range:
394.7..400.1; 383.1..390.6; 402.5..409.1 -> 0.149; 11.8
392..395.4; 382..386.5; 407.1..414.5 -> 0.382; 9.91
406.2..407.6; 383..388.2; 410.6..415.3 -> 0.019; 13.9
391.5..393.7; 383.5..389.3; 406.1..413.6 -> 0.427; 10.1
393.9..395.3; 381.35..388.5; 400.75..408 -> 0.246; 10.9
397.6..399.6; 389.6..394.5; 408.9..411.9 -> -0.212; 10.7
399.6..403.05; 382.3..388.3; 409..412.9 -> -0.191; 12.6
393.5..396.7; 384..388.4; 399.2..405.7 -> 0.459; 12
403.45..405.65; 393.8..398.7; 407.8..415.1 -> -0.169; 12.4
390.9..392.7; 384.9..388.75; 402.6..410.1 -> 0.002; 10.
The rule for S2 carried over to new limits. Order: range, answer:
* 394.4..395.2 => 9.82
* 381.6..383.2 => 5.55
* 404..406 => 14.2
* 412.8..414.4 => 14.9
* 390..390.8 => 9.29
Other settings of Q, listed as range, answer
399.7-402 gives 15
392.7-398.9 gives 7.97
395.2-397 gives 7.39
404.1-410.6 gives 14.5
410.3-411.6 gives 15.5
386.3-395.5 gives 8.64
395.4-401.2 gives 11.2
